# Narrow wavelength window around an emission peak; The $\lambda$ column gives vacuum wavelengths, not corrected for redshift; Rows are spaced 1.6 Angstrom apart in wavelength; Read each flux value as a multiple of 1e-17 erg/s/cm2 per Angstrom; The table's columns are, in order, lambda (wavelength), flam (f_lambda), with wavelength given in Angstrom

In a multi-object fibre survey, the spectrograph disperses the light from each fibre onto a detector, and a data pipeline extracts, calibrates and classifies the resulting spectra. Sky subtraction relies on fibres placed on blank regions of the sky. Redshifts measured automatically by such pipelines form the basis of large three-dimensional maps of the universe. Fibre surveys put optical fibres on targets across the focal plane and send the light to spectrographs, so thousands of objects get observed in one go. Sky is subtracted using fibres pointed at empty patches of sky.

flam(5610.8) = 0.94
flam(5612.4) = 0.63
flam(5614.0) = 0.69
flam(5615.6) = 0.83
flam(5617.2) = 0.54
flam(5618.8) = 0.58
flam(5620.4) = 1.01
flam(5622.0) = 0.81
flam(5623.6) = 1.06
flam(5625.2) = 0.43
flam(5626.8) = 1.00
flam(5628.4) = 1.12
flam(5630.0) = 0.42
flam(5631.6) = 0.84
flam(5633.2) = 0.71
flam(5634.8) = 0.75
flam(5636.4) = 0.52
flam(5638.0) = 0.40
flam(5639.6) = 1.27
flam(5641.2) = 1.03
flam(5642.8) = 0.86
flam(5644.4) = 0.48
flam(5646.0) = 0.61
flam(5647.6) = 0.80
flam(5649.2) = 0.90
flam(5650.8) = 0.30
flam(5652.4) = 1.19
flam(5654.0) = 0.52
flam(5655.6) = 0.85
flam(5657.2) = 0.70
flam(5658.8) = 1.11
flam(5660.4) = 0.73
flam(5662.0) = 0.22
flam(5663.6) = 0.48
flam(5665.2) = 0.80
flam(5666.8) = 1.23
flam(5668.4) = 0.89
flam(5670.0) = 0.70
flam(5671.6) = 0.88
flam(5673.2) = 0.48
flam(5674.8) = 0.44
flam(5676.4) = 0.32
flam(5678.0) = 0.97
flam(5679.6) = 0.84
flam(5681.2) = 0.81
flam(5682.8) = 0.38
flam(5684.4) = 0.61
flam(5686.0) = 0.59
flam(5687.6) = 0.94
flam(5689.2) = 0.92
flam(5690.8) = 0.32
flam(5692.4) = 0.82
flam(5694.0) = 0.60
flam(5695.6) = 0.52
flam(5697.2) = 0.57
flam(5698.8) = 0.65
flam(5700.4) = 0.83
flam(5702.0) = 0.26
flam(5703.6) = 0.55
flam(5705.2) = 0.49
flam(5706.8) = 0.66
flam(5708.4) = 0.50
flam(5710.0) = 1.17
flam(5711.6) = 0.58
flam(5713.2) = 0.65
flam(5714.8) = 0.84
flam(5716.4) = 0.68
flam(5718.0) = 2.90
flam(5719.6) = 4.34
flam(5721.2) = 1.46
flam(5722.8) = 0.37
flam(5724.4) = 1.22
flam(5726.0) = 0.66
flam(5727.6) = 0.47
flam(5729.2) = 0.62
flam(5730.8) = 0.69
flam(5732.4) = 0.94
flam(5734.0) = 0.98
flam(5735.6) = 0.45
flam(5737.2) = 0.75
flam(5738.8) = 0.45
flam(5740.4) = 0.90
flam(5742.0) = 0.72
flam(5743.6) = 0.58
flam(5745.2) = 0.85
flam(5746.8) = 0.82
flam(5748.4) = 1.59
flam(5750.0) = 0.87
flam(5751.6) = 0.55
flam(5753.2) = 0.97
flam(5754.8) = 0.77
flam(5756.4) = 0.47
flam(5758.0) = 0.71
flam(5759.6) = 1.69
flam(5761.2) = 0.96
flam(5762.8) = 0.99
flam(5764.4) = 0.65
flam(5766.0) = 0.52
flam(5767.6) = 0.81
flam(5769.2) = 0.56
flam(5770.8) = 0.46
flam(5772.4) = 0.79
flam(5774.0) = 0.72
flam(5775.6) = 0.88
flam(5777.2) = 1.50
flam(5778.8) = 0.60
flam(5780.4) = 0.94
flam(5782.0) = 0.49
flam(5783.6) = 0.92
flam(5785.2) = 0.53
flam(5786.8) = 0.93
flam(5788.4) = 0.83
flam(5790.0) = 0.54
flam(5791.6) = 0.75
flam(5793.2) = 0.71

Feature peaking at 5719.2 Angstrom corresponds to Hbeta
